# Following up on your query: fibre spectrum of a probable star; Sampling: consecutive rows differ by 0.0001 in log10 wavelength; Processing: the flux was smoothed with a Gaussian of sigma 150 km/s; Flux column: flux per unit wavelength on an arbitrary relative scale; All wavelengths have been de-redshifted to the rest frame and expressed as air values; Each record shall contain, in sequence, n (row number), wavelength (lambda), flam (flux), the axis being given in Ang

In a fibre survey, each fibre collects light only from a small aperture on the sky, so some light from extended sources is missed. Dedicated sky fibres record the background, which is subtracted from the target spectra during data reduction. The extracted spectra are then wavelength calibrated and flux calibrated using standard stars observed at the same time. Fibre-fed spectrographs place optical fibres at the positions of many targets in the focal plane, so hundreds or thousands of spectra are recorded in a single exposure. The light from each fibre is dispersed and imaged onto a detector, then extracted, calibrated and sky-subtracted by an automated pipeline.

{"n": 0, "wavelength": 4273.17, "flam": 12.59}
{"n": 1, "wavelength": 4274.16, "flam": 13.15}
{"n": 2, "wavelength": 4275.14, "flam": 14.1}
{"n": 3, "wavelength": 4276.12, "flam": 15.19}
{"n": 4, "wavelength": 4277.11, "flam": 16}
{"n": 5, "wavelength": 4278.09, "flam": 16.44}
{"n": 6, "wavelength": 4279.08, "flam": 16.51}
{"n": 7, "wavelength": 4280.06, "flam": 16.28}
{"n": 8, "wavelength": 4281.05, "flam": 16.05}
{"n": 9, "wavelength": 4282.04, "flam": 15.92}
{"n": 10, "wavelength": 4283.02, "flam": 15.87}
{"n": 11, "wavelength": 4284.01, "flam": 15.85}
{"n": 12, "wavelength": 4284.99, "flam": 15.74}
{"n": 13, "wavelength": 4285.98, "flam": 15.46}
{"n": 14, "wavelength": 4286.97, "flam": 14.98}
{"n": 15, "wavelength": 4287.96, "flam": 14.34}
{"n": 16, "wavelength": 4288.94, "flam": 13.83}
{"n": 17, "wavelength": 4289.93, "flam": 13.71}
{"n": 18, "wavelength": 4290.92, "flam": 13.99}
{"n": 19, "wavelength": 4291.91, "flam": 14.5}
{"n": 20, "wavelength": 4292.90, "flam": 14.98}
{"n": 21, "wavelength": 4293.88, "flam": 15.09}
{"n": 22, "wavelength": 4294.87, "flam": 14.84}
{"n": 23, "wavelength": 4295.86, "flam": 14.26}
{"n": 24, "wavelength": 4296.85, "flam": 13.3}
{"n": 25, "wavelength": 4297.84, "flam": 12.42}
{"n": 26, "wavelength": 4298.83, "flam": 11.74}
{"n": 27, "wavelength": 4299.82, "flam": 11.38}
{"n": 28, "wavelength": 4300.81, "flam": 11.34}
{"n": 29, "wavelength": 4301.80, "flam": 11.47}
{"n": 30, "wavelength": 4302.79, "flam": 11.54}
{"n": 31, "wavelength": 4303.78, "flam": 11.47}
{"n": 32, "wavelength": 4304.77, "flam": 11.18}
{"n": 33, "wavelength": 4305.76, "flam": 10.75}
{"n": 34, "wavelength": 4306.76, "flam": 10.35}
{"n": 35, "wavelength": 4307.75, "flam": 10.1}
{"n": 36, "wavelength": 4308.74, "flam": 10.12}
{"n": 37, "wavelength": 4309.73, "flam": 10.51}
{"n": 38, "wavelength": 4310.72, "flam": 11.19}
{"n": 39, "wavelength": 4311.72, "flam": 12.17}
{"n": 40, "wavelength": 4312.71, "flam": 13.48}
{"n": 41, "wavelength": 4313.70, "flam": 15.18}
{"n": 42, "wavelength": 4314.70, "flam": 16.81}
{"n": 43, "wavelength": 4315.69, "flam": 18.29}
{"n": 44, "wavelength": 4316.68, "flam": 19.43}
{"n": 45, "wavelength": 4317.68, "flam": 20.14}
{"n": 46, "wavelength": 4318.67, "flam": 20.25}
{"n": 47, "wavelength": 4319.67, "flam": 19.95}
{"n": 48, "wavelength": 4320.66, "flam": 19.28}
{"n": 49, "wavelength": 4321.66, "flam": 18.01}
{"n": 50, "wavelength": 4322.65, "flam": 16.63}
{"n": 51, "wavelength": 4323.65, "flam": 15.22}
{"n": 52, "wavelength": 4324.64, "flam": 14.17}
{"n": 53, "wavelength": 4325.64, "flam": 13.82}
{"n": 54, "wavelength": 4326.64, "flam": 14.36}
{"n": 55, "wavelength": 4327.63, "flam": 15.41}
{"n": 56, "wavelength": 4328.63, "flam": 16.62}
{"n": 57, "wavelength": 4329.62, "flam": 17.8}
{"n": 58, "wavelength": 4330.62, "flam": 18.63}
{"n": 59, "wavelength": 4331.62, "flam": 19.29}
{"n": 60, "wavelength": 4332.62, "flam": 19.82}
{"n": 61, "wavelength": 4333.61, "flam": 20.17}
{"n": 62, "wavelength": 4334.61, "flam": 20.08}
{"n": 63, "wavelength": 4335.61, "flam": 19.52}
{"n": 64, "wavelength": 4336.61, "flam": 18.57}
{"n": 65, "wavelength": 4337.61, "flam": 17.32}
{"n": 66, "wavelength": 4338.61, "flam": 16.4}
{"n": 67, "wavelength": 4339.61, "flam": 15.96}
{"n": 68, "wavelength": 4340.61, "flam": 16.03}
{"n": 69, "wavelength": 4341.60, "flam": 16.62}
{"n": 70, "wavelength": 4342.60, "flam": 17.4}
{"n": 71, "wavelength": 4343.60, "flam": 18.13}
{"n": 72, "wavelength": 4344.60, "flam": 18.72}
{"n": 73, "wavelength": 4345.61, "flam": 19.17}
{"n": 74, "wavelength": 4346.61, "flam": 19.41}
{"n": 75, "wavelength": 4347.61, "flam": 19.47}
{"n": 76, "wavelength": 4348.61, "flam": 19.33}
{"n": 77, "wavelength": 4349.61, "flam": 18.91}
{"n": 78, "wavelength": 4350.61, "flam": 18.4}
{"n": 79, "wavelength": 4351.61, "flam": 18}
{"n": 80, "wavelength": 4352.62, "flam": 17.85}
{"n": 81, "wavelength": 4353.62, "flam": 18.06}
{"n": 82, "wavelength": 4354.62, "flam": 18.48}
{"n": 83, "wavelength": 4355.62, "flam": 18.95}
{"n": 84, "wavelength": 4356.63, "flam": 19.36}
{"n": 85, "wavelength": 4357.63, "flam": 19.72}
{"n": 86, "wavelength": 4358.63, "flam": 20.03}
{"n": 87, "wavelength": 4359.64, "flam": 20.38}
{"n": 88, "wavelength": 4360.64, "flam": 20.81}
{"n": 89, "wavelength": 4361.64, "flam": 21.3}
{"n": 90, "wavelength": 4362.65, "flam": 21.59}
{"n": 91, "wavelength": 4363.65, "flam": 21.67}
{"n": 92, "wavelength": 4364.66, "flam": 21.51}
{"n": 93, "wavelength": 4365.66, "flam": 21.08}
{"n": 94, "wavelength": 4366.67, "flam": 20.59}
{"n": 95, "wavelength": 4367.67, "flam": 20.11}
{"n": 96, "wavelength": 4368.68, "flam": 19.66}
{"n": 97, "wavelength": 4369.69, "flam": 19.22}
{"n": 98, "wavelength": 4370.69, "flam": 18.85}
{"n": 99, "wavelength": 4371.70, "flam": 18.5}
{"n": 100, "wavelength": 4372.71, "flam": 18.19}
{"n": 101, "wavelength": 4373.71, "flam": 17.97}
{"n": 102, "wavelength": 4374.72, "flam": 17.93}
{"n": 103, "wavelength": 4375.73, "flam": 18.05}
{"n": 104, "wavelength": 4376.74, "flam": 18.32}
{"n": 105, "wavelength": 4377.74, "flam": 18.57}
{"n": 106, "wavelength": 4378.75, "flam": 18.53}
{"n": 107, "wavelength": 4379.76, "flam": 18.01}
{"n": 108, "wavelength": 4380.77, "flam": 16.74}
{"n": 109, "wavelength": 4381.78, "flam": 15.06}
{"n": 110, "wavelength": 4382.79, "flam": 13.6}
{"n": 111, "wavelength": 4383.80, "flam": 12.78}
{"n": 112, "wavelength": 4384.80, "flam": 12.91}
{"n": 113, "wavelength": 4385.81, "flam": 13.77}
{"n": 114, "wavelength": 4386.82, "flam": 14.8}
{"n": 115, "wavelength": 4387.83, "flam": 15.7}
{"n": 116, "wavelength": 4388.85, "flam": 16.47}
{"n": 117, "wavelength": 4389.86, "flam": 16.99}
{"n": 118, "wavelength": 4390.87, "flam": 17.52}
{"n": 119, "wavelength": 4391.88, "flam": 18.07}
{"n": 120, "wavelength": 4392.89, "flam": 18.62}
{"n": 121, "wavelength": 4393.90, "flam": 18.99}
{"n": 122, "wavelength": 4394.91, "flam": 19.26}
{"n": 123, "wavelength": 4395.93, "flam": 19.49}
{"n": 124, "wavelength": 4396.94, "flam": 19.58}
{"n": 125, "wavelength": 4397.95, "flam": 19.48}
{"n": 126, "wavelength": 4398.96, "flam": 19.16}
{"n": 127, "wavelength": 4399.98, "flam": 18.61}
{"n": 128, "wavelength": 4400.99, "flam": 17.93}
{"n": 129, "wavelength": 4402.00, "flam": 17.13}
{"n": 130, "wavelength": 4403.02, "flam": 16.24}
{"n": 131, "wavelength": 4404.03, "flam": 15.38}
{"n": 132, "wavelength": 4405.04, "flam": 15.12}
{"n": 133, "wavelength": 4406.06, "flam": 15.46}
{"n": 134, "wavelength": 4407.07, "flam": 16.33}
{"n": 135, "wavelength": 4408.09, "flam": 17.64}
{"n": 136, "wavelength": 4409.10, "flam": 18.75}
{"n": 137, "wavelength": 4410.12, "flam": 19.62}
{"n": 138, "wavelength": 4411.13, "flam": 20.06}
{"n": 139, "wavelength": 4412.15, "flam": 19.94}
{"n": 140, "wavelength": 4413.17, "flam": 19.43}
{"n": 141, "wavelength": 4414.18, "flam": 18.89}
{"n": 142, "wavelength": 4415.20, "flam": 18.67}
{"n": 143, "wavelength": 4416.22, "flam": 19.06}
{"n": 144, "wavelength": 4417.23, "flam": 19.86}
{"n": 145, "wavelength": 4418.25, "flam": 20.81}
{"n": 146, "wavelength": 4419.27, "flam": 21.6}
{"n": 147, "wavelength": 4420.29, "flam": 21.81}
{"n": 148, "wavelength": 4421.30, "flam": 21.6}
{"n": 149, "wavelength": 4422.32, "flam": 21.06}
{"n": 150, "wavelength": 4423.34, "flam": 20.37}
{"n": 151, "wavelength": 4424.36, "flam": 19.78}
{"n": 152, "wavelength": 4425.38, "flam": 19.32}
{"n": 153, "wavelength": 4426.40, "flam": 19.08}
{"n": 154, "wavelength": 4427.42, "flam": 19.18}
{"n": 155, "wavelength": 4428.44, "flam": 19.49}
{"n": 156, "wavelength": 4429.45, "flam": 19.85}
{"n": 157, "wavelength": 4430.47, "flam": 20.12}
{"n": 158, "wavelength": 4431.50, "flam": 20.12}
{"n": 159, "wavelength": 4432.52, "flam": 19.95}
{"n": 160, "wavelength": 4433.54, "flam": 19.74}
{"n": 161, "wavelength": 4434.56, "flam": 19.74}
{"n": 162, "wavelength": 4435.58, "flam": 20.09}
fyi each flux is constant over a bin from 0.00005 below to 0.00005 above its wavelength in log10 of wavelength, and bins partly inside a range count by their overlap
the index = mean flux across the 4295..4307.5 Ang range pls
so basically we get 11.8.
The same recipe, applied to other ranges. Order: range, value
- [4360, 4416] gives 18.1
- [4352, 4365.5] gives 20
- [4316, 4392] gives 18.1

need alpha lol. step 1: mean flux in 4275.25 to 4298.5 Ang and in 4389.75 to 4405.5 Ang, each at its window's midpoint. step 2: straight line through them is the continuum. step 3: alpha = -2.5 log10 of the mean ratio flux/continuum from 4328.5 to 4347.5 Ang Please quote -0.12 mag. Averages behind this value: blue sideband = 15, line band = 18.2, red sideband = 18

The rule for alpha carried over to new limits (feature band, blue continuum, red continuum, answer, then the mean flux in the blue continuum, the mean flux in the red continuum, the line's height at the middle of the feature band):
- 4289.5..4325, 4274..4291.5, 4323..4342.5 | 0.15 mag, 15.2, 17.2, 16.2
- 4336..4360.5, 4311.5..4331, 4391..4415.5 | -0.07 mag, 16.8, 18.2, 17.3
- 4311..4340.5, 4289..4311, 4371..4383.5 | -0.23 mag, 12.3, 17.4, 14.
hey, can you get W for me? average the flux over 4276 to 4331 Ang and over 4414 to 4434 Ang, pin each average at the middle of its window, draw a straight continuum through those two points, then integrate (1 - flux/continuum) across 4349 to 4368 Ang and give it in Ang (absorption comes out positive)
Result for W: -3.0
